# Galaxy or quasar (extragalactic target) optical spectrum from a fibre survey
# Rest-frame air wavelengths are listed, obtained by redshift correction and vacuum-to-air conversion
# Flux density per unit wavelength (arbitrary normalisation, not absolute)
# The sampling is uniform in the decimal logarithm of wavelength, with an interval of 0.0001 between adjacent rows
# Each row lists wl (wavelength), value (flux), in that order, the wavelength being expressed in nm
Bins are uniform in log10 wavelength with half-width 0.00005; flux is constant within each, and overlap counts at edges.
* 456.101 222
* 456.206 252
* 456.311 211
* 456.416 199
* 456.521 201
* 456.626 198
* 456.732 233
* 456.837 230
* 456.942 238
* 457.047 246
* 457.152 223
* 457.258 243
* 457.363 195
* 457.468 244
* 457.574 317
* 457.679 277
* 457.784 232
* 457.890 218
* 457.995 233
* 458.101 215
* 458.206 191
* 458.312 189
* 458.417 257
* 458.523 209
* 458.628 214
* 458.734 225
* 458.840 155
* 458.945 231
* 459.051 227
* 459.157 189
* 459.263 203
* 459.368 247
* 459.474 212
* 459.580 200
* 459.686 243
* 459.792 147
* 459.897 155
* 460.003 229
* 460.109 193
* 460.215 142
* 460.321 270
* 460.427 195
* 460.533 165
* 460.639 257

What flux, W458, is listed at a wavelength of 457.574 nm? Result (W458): 317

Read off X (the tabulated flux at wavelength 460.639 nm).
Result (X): 257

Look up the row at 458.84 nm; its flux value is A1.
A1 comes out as 155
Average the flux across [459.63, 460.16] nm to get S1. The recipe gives 194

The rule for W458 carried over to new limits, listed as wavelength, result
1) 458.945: 231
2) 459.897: 155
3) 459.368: 247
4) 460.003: 229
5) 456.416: 199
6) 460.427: 195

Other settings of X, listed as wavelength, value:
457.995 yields 233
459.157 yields 189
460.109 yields 193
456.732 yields 233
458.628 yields 214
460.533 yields 165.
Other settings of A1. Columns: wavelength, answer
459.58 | 200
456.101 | 222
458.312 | 189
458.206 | 191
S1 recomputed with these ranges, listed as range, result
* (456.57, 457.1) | 229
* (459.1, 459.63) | 210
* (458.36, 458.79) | 225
